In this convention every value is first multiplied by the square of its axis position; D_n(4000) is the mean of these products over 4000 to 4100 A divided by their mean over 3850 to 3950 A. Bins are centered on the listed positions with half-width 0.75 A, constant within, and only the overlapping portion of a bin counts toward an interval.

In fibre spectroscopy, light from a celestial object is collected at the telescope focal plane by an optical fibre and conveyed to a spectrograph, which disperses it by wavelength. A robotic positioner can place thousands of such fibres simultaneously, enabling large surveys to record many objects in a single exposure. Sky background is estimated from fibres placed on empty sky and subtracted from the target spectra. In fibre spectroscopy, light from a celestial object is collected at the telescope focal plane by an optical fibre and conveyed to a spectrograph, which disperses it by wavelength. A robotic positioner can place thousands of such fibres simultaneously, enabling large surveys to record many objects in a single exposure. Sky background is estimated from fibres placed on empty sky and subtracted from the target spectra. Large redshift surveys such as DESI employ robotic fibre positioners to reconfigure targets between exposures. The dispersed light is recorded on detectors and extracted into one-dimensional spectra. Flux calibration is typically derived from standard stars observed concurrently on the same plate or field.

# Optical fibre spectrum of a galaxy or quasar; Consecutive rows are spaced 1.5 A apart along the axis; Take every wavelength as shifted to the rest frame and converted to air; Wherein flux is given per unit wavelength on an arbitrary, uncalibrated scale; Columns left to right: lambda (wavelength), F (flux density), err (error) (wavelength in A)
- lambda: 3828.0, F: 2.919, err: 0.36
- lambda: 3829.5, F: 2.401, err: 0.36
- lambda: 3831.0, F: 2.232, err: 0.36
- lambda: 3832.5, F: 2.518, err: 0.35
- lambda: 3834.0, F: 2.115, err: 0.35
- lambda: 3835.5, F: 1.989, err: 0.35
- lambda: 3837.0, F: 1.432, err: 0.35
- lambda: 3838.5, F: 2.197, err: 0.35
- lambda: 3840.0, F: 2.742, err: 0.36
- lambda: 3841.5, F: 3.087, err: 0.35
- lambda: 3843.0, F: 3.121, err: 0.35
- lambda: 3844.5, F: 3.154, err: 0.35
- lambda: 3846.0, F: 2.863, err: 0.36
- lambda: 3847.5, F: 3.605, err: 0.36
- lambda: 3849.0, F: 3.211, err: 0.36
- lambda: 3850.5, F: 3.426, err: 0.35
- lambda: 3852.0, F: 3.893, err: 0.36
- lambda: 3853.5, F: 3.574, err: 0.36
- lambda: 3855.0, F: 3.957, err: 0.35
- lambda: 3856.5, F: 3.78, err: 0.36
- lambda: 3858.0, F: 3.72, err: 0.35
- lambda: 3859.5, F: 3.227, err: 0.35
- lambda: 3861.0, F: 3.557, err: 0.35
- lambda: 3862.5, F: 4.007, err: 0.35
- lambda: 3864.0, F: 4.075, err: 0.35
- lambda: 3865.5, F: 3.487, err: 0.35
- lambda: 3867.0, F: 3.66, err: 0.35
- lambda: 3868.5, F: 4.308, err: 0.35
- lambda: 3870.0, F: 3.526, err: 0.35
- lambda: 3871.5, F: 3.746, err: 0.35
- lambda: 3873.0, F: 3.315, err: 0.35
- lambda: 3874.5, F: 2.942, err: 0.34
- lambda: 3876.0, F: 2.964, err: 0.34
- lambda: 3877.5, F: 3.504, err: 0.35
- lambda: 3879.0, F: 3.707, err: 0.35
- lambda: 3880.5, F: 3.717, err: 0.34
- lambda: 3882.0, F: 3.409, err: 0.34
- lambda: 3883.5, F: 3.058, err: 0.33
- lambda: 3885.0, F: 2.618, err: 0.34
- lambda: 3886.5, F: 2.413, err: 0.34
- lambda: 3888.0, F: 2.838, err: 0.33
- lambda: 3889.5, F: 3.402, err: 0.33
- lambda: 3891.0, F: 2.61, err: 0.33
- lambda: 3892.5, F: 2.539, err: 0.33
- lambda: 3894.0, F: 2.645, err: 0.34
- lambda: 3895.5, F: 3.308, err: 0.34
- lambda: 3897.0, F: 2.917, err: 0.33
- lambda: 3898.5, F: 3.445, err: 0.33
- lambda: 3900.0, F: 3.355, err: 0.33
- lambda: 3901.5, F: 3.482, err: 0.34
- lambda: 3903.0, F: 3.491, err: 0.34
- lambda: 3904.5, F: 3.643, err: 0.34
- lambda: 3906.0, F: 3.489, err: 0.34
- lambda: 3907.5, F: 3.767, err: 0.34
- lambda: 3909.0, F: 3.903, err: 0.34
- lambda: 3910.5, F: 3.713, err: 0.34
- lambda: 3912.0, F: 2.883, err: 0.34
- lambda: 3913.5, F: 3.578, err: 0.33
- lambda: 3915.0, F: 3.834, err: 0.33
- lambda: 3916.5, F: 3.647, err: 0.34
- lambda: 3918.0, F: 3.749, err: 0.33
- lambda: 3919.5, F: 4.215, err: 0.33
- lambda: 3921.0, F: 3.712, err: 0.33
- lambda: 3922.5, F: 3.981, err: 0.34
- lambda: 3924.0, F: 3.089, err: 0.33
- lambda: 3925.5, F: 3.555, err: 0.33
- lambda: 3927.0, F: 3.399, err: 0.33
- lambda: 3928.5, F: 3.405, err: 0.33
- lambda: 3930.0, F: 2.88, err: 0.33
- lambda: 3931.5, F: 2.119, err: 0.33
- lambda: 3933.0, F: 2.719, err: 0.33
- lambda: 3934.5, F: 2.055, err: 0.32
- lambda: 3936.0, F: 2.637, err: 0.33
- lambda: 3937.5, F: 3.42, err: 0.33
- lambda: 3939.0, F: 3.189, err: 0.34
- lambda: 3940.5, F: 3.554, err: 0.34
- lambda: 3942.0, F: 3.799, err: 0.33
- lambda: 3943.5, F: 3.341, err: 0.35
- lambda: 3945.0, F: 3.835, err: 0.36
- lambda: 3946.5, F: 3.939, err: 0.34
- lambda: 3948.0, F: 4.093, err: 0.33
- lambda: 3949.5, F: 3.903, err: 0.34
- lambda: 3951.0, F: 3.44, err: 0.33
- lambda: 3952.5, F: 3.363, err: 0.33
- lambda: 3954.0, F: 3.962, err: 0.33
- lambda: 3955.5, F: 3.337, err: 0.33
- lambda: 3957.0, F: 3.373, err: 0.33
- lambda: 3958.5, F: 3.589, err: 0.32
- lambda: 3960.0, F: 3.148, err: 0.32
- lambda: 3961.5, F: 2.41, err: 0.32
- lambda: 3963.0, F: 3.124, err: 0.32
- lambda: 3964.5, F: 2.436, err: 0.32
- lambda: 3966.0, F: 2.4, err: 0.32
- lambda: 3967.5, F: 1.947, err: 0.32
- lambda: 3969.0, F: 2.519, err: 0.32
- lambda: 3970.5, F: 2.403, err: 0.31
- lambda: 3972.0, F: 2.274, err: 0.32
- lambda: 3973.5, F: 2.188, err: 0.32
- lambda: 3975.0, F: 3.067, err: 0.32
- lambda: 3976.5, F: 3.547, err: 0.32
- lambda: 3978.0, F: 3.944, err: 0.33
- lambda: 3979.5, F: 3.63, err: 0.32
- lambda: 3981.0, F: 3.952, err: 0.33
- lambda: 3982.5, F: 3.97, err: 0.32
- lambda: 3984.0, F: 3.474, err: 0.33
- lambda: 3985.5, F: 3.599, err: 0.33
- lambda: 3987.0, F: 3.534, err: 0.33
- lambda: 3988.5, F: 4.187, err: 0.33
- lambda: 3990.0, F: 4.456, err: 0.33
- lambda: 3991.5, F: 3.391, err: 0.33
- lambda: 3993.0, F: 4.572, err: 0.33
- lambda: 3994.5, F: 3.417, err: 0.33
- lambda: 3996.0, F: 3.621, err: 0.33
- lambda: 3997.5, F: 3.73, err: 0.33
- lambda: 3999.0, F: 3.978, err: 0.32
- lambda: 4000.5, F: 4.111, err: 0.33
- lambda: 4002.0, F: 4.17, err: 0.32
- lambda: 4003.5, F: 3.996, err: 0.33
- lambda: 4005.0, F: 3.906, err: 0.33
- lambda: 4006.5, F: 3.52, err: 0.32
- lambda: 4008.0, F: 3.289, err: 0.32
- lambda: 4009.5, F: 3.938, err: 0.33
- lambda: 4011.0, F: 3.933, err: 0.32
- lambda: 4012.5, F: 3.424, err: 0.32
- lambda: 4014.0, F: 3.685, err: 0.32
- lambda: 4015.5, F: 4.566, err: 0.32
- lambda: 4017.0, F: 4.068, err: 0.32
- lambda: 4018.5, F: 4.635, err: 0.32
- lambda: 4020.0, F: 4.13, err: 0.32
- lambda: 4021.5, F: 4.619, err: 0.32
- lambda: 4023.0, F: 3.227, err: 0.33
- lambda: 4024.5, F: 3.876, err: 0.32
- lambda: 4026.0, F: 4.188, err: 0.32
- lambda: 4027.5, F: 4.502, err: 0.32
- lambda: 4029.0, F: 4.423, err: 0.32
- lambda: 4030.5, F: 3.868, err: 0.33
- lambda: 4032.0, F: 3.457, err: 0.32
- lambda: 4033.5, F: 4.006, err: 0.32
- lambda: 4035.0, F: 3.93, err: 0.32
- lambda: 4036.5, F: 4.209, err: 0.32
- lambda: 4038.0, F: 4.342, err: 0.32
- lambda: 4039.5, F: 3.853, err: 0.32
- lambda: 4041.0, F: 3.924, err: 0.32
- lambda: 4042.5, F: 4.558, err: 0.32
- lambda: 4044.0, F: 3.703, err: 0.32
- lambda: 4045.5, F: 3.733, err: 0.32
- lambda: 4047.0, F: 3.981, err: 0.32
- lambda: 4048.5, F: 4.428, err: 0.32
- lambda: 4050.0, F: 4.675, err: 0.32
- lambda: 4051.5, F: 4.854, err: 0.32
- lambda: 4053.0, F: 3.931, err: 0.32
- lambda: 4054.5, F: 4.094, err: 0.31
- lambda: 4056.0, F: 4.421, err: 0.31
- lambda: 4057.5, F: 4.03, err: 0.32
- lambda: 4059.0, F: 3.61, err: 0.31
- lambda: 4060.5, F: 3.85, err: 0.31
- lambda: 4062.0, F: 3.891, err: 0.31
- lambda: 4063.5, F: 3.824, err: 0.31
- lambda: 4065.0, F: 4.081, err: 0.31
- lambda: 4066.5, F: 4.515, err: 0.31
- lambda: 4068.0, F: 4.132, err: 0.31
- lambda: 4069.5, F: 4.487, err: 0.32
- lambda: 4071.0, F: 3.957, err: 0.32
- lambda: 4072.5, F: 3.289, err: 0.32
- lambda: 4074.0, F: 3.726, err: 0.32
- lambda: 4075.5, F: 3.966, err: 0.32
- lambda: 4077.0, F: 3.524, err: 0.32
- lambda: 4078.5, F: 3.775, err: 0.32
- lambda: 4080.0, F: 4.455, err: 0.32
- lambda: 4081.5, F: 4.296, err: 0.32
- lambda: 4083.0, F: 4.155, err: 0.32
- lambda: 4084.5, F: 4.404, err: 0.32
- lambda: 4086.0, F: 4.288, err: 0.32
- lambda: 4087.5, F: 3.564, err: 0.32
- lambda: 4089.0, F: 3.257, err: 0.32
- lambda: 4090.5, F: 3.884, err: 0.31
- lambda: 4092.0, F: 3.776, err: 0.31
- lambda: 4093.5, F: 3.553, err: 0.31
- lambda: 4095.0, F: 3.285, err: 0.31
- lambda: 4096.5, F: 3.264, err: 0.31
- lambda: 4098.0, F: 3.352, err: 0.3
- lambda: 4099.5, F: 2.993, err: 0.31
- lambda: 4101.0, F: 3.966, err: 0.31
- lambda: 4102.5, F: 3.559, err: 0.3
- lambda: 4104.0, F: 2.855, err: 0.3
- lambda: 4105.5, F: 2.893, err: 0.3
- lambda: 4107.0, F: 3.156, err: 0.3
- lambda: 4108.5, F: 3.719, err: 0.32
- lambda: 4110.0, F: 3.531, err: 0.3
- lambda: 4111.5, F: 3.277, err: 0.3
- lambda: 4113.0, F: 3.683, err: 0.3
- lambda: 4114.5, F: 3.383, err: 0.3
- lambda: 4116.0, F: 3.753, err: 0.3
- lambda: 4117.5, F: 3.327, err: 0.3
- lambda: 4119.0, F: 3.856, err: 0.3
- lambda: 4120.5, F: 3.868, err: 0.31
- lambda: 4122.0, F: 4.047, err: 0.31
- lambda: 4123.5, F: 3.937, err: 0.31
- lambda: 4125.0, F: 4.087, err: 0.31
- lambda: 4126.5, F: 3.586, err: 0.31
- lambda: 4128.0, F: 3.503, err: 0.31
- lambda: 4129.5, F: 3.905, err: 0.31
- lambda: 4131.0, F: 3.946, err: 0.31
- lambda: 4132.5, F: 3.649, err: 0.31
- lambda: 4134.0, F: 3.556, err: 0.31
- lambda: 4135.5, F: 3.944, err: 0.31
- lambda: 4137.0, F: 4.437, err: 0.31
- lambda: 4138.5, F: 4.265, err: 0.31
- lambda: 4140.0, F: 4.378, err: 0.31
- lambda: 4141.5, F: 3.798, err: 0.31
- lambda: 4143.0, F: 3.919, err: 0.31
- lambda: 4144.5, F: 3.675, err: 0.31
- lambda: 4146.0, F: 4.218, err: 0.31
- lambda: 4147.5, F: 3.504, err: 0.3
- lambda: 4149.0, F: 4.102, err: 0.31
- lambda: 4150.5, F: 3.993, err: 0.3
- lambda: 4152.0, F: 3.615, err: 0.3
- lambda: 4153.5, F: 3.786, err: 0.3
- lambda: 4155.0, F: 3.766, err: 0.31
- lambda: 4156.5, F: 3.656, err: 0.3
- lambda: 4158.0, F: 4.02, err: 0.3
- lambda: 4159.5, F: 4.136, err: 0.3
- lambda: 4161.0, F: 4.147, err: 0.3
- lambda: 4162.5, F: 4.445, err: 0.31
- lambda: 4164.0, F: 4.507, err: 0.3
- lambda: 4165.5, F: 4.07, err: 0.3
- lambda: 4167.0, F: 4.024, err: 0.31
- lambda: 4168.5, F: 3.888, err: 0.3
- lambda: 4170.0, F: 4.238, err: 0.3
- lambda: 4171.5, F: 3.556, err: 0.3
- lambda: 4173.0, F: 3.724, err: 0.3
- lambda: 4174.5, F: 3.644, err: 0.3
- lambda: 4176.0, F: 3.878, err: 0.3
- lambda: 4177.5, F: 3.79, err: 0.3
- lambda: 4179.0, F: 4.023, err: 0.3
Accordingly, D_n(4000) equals 1.25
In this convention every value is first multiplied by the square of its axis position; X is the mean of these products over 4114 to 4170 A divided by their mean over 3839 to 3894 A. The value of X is 1.35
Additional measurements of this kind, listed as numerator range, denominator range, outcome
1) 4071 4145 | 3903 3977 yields 1.24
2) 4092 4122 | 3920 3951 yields 1.13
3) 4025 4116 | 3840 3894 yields 1.28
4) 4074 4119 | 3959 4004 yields 1.14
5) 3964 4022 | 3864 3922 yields 1.12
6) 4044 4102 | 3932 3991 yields 1.27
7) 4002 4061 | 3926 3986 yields 1.32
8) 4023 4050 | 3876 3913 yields 1.34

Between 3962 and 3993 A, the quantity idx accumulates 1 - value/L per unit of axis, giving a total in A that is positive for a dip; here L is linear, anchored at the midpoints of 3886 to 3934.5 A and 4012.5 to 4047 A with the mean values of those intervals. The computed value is 4.2 A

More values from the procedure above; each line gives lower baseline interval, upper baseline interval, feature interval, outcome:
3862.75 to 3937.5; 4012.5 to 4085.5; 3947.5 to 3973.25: 4.29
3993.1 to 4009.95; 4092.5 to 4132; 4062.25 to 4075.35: -1.22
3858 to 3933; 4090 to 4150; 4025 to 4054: -4.51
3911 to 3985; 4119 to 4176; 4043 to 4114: -2.44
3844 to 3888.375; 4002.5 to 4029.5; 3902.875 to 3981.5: 9.05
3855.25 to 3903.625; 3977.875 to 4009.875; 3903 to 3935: 0.90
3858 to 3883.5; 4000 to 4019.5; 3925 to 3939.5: 3.13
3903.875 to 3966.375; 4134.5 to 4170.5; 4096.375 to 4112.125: 2.23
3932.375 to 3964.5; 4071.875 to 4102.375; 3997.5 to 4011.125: -1.44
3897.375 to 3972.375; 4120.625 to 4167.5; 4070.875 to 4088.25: -0.92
